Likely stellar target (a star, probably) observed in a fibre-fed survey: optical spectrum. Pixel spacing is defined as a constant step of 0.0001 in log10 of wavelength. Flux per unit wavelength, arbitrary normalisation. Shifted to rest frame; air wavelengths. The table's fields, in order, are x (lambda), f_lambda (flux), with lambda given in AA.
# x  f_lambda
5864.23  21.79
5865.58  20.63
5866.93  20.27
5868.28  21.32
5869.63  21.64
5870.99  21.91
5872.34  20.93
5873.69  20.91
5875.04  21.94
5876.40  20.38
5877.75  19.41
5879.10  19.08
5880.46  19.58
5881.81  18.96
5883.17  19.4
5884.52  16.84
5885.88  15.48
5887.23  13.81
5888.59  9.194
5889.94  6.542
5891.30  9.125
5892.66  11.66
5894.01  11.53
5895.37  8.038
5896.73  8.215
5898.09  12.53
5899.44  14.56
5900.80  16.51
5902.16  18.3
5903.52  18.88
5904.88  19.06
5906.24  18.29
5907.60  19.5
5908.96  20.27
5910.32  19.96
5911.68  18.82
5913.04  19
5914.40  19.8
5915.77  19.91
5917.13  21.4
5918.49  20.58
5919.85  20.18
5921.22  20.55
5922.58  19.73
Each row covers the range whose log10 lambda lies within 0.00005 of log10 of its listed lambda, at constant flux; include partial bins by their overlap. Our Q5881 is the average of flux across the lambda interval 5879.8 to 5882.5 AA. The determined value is 19.3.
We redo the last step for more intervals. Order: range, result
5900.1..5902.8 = 17.4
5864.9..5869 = 20.8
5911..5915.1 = 19.2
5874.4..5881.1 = 20.1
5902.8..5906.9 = 18.7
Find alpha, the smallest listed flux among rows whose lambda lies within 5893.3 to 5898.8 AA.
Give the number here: 8.038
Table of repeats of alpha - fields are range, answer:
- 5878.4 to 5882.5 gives 18.96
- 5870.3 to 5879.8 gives 19.08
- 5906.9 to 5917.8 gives 18.82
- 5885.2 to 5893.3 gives 6.542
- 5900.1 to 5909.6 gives 16.51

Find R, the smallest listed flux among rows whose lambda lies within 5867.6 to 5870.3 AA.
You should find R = 21.32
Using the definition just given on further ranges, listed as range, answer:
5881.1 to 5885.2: 16.84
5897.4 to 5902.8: 12.53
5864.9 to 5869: 20.27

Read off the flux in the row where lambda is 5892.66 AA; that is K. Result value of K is 11.66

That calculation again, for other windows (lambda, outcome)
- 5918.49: 20.58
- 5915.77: 19.91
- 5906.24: 18.29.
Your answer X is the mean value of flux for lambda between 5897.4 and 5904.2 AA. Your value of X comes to 16.2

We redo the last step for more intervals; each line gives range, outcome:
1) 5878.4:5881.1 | 19.3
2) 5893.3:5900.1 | 11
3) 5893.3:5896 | 9.86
